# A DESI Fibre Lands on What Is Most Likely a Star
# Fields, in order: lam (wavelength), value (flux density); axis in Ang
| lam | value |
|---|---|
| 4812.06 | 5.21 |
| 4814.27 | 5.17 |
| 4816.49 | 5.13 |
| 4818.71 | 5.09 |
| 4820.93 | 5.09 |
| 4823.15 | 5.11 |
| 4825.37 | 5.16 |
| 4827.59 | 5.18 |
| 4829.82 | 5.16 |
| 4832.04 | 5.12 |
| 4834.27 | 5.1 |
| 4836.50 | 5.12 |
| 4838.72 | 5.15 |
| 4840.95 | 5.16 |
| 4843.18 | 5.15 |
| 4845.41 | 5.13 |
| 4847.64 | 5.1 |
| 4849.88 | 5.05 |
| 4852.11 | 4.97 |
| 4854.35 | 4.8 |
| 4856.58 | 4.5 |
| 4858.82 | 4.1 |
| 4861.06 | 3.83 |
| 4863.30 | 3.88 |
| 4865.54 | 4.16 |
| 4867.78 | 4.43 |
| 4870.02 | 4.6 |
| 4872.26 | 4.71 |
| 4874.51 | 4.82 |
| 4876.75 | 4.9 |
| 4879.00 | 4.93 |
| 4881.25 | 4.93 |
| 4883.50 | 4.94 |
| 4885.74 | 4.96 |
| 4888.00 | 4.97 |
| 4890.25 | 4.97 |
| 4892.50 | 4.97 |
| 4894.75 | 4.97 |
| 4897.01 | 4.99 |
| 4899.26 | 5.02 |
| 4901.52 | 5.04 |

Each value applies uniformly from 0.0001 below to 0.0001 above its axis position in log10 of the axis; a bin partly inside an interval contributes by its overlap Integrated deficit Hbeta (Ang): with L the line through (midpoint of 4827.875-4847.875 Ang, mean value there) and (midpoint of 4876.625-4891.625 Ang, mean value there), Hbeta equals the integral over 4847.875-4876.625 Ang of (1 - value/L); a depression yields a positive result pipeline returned 2.94 Ang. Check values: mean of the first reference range 5.14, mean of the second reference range 4.94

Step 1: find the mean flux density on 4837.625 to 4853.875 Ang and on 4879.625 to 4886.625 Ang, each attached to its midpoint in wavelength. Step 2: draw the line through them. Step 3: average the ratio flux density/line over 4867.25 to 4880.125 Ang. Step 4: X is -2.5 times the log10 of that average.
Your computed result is 0.05 mag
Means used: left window 5.09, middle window 4.75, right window 4.95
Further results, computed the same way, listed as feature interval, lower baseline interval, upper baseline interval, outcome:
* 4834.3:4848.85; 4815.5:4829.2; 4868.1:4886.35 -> -0.02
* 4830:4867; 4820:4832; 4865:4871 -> 0.00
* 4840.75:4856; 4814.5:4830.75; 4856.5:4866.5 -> -0.14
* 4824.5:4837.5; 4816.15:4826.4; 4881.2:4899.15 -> -0.01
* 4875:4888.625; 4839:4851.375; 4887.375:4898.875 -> 0.02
